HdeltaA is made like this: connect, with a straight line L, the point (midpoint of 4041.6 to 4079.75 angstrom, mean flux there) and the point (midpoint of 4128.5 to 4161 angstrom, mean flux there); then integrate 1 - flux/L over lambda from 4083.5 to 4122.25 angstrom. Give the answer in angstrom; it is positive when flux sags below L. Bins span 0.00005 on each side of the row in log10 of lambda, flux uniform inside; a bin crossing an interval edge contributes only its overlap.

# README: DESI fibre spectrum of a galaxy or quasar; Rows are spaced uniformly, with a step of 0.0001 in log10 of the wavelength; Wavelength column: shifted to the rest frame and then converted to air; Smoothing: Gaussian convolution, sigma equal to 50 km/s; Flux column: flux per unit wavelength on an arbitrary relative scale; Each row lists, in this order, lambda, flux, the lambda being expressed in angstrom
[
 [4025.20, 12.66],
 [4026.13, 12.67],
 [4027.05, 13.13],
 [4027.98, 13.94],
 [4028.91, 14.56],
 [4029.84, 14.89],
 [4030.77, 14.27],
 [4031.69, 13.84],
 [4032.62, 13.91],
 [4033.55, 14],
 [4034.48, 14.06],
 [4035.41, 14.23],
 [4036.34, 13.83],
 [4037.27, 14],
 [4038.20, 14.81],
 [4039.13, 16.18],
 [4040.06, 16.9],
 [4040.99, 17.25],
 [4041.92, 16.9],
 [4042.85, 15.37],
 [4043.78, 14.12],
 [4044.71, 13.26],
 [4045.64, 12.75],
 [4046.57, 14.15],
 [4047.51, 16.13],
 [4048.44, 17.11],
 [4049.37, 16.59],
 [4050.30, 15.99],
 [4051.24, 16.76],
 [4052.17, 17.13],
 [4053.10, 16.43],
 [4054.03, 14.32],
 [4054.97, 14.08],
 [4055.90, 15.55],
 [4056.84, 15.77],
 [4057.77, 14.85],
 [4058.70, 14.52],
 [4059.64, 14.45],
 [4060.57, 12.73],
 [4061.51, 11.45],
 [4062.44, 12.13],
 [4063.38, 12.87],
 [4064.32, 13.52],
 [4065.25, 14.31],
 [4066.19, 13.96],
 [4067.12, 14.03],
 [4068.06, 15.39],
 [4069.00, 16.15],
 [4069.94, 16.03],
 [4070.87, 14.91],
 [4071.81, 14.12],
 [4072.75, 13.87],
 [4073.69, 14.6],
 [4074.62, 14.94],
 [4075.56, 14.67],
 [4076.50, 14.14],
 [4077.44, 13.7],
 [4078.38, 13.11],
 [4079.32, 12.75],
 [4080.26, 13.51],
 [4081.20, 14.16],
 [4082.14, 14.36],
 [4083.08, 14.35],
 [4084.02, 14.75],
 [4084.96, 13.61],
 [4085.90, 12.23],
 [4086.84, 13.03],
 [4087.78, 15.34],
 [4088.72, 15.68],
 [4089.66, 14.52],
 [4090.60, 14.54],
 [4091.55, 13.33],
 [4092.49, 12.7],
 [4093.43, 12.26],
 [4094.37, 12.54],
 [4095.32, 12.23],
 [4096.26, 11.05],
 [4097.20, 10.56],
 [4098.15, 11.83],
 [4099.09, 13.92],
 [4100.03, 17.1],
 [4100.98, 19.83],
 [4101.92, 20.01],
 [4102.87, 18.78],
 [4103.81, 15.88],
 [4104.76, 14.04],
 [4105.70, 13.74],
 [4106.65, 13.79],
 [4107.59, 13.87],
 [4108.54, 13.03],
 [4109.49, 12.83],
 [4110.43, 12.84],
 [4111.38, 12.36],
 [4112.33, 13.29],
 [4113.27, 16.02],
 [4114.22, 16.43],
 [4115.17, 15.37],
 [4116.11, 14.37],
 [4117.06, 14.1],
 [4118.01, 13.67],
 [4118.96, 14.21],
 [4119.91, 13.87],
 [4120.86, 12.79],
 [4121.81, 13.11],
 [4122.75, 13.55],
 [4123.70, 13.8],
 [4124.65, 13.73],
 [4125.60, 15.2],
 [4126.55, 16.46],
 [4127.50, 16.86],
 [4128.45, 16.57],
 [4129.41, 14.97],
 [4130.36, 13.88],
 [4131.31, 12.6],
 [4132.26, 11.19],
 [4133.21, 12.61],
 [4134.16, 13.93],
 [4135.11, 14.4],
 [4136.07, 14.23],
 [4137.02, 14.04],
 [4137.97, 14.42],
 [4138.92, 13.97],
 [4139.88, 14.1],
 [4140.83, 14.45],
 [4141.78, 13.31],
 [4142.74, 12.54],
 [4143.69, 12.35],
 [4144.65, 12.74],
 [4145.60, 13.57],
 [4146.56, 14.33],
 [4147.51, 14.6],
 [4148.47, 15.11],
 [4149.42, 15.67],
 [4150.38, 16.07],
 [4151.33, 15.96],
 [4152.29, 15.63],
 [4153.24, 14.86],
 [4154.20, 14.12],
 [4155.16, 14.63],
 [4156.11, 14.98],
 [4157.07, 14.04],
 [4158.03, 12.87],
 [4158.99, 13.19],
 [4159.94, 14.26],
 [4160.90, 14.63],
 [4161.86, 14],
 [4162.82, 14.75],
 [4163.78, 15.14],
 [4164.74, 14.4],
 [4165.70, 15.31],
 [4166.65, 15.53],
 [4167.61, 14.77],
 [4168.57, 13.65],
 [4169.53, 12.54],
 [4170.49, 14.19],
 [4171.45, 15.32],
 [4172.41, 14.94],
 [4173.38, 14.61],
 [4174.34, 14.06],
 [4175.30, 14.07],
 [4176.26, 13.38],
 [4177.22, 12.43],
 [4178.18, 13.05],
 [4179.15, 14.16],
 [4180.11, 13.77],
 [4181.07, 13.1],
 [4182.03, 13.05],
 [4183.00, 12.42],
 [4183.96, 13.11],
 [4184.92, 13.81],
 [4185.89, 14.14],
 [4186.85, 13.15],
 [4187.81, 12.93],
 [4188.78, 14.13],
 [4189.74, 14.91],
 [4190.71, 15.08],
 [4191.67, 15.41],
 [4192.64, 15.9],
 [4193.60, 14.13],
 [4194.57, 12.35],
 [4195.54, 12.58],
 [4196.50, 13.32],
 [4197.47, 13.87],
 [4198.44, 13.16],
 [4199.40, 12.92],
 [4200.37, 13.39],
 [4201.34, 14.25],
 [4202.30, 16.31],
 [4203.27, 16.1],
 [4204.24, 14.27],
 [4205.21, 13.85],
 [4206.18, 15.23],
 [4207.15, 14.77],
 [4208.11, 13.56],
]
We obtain 0.6 angstrom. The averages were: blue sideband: 14.6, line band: 14.1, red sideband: 14.1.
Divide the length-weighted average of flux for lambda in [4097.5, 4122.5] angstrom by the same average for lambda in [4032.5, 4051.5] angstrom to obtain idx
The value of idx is 0.96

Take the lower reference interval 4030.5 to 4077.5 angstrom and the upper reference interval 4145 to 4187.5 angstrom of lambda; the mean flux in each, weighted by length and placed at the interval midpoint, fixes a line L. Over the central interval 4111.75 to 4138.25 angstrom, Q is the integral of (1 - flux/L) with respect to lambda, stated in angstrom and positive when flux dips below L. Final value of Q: 0.3 angstrom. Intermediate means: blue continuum 14.7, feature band 14.3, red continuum 14.2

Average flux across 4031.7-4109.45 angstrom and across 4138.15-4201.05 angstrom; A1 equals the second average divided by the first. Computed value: 0.97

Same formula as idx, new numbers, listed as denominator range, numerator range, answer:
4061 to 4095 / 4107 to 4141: 1.01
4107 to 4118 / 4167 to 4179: 0.99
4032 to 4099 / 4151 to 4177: 1.01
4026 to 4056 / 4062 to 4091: 0.95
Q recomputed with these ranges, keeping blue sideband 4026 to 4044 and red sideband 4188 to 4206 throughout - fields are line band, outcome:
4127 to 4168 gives 0.1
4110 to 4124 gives 0.4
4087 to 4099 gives 1.2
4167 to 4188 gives 0.9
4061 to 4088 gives 1.1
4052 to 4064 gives 0.3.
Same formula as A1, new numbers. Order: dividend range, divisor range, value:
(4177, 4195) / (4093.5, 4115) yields 0.96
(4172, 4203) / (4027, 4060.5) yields 0.92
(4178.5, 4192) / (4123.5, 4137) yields 0.96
